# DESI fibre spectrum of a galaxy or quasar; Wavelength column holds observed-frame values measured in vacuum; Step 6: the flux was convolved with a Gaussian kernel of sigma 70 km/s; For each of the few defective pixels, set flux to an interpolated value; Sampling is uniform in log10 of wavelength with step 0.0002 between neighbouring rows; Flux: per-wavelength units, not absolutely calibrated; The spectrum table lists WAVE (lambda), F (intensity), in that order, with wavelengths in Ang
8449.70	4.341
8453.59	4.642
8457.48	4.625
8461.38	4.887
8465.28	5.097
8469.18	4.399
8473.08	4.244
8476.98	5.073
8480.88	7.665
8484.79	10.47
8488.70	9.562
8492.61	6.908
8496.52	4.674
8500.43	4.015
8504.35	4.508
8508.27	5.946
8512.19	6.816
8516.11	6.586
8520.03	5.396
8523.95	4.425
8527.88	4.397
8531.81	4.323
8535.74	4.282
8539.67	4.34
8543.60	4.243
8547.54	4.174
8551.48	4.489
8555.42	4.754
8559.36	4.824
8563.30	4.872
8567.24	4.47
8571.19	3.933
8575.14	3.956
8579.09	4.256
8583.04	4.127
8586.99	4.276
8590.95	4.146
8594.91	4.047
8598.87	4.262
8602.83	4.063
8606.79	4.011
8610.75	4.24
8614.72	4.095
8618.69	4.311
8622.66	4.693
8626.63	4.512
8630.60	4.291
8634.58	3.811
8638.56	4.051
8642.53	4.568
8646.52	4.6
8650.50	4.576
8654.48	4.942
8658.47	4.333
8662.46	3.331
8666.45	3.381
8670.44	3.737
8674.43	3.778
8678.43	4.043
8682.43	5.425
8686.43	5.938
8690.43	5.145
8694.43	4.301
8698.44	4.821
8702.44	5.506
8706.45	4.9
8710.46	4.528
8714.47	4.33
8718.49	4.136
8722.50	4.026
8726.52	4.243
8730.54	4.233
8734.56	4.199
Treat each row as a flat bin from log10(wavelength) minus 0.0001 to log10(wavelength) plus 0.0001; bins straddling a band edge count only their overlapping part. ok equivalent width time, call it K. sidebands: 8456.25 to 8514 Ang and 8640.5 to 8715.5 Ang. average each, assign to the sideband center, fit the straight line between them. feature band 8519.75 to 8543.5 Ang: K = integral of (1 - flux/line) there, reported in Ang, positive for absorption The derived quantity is 4.9 Ang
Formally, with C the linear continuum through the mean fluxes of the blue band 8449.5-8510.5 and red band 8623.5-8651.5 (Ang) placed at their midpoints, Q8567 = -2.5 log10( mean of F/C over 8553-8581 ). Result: 0.12 mag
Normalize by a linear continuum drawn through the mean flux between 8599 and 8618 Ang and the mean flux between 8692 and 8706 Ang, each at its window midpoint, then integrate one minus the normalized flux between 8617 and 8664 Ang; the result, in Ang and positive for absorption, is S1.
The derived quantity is 0.54 Ang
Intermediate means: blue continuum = 4.13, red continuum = 4.89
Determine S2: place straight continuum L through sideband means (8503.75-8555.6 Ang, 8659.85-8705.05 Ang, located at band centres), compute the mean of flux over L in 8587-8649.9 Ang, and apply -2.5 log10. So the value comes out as 0.10 mag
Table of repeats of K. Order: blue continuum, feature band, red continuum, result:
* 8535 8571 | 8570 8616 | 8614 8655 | 3.3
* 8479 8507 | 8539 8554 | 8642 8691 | 4.3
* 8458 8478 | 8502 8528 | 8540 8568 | -4.9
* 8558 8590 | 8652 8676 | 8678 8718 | 4.1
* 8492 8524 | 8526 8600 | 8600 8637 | 8.0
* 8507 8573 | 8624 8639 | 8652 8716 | 1.4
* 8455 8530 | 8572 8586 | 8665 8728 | 3.0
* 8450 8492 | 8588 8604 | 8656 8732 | 3.1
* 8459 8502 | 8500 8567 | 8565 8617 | 4.0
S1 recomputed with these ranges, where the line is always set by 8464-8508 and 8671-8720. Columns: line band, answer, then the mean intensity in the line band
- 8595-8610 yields 3.4 Ang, 4.12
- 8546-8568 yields 3.9 Ang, 4.61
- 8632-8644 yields 2.2 Ang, 4.13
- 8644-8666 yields 3.0 Ang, 4.29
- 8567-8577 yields 2.6 Ang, 4.06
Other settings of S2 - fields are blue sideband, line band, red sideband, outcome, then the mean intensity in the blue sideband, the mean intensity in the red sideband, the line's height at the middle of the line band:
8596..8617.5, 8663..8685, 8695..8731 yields 0.081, 4.14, 4.53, 4.38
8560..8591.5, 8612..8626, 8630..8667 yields -0.033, 4.28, 4.22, 4.24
